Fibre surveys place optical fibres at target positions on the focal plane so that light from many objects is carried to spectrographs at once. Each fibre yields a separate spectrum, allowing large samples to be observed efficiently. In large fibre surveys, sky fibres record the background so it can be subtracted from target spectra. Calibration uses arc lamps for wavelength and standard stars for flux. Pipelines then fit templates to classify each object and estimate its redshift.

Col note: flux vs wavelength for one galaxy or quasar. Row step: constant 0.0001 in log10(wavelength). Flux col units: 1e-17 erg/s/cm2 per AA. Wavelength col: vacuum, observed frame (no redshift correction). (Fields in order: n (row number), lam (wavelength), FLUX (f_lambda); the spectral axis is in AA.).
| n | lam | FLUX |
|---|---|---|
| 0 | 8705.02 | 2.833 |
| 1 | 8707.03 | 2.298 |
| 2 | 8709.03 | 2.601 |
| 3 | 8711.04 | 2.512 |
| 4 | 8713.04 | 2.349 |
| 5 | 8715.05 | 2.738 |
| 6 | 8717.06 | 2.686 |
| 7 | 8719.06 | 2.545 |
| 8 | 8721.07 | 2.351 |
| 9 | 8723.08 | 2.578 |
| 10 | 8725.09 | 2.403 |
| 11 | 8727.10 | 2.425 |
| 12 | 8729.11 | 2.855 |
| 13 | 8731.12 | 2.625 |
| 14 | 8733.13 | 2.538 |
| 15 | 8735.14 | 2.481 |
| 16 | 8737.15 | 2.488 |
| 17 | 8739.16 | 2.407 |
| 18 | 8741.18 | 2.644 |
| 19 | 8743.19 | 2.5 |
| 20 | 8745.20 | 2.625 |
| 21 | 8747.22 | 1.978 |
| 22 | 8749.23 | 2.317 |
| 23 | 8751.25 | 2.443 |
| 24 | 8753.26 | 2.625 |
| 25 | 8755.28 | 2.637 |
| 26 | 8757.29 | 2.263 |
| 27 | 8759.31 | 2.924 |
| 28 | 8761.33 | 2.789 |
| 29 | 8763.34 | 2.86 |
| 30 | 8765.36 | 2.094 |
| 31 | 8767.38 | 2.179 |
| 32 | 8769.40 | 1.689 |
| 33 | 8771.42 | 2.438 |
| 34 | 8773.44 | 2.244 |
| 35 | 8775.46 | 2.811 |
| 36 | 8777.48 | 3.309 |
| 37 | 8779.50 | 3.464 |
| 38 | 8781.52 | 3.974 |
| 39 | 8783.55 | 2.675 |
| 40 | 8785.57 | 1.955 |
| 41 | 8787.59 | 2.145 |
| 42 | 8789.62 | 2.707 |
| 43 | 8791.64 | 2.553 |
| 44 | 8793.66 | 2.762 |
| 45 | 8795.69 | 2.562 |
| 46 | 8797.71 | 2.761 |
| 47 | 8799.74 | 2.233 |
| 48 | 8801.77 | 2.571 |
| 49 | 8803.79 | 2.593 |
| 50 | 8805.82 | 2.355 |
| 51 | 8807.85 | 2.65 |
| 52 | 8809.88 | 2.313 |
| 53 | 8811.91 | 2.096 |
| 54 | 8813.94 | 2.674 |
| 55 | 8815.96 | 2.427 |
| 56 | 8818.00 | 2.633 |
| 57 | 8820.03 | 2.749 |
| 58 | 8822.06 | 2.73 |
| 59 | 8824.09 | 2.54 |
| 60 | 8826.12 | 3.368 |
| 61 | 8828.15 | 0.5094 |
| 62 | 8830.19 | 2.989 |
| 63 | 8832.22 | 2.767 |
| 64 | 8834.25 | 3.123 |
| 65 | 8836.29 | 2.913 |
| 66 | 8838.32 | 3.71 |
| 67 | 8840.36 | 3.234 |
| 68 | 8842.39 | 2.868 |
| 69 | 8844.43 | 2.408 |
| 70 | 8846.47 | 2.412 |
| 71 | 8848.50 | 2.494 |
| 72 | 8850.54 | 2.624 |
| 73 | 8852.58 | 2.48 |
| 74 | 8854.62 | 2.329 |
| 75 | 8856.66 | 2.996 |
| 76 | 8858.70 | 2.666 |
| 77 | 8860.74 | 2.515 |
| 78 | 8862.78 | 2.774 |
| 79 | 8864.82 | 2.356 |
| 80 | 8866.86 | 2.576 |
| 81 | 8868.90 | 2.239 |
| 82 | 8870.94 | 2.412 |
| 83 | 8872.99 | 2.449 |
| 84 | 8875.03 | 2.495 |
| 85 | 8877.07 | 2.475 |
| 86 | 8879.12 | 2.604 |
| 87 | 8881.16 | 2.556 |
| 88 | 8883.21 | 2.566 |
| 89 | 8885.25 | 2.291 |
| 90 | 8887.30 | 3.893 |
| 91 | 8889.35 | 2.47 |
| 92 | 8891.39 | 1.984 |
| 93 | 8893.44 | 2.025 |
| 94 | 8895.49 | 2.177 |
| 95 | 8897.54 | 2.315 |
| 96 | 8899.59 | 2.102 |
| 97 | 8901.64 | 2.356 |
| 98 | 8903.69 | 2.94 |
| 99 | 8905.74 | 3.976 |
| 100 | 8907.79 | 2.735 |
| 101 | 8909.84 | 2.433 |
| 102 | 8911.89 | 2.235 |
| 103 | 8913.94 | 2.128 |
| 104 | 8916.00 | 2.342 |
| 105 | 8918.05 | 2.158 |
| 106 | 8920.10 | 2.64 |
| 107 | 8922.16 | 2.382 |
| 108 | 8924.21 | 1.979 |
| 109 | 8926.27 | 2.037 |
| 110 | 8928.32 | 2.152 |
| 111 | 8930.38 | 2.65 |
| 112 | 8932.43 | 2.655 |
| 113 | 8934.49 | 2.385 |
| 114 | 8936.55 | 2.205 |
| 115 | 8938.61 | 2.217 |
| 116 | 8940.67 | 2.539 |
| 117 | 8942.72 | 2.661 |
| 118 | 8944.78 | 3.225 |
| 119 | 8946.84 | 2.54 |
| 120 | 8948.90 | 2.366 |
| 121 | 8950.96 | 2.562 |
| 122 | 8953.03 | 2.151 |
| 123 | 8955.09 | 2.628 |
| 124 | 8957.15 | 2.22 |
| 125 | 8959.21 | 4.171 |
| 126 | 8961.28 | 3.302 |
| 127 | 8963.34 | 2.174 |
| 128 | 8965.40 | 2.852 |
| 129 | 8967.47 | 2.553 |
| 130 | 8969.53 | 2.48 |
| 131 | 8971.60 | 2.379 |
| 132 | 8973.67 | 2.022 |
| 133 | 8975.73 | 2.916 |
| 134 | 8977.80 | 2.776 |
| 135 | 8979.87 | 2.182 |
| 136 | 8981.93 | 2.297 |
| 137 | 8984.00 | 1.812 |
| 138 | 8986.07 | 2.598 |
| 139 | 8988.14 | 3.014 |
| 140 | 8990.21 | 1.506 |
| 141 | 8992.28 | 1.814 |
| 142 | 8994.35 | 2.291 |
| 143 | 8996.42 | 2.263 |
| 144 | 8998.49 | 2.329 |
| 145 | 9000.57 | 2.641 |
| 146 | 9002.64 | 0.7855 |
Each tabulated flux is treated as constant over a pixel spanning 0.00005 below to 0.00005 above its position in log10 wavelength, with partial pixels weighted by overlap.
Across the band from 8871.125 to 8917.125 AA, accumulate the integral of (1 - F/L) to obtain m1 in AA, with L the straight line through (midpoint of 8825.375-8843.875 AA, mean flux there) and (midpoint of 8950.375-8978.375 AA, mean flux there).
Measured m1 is 3.7 AA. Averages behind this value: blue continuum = 2.81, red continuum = 2.66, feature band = 2.52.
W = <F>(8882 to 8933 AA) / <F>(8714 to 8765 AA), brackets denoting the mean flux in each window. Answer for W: 1.0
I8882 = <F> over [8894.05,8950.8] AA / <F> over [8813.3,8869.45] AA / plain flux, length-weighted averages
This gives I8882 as 0.9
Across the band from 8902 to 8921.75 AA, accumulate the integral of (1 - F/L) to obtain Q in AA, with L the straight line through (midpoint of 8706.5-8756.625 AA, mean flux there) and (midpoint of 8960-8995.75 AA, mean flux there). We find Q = -1.30 AA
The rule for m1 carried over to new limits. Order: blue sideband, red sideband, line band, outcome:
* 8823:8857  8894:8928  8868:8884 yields 0.5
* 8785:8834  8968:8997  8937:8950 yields -1.2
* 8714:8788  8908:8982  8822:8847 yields -2.1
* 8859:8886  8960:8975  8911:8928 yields 2.0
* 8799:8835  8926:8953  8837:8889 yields -3.2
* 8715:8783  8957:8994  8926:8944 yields 0.7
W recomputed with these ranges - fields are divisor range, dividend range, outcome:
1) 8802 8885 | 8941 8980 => 1.02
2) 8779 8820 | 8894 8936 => 0.94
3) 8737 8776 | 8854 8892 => 1.05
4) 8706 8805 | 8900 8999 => 0.97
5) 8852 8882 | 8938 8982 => 1.03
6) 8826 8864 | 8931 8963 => 0.99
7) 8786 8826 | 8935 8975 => 1.02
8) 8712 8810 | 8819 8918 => 1.01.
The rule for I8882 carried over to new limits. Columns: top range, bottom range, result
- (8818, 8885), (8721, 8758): 1.05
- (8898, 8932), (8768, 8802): 0.93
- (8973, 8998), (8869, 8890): 0.88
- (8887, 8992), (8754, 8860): 0.95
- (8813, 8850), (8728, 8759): 1.08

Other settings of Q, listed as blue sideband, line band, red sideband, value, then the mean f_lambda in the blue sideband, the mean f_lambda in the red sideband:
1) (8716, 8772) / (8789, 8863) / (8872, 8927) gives -4.36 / 2.48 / 2.47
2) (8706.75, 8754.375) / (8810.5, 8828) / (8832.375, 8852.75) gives 1.46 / 2.5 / 2.84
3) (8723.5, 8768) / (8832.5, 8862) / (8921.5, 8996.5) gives -3.36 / 2.51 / 2.46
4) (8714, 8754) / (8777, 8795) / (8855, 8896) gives -2.16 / 2.51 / 2.53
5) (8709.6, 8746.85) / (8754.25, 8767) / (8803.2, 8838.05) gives -0.13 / 2.53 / 2.58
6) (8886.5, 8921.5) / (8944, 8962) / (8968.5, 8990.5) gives -2.58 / 2.51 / 2.39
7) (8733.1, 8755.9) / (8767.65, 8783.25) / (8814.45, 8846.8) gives -1.51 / 2.47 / 2.72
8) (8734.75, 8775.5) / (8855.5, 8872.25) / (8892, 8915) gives -0.62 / 2.44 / 2.48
